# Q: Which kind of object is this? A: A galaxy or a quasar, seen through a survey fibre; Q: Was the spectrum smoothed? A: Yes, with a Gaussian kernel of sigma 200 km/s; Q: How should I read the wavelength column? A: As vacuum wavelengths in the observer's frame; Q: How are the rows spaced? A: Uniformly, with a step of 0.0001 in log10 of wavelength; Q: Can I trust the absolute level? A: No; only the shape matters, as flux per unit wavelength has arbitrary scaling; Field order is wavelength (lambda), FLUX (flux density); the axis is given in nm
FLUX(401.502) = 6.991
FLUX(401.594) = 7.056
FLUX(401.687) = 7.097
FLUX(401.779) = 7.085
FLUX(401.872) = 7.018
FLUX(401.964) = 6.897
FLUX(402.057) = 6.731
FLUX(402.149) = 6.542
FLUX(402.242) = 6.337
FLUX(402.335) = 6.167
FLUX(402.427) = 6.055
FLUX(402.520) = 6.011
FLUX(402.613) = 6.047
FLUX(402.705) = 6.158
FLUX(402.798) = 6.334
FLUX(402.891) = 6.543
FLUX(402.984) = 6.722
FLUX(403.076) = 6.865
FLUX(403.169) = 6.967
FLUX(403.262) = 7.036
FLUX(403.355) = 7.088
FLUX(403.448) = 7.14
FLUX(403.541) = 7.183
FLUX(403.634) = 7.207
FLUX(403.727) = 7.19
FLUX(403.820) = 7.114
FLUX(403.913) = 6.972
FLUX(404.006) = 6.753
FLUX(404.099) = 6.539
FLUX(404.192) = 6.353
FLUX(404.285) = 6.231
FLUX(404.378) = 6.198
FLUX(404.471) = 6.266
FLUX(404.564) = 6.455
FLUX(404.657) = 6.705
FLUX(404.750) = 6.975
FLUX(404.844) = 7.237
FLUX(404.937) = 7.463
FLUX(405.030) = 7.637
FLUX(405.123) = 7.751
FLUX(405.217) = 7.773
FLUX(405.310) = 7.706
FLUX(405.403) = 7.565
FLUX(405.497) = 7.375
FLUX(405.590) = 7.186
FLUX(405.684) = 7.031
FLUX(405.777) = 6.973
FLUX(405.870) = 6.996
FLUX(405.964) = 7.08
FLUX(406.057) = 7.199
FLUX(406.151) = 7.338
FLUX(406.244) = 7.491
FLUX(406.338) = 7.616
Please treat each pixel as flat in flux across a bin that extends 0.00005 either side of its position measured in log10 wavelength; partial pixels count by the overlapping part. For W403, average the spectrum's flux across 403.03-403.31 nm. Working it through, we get 6.95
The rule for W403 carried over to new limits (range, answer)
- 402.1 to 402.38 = 6.35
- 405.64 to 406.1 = 7.07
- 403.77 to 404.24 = 6.75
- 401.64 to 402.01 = 7.03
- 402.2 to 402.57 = 6.13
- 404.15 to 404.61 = 6.31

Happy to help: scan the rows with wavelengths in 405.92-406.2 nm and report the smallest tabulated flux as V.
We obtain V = 7.08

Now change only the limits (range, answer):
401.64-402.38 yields 6.167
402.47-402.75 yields 6.011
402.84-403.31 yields 6.543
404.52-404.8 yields 6.455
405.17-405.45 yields 7.565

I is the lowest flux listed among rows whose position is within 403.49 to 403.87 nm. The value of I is 7.114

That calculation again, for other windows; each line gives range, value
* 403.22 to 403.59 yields 7.036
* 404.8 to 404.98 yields 7.237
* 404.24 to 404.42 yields 6.198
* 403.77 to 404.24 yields 6.353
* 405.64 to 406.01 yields 6.973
